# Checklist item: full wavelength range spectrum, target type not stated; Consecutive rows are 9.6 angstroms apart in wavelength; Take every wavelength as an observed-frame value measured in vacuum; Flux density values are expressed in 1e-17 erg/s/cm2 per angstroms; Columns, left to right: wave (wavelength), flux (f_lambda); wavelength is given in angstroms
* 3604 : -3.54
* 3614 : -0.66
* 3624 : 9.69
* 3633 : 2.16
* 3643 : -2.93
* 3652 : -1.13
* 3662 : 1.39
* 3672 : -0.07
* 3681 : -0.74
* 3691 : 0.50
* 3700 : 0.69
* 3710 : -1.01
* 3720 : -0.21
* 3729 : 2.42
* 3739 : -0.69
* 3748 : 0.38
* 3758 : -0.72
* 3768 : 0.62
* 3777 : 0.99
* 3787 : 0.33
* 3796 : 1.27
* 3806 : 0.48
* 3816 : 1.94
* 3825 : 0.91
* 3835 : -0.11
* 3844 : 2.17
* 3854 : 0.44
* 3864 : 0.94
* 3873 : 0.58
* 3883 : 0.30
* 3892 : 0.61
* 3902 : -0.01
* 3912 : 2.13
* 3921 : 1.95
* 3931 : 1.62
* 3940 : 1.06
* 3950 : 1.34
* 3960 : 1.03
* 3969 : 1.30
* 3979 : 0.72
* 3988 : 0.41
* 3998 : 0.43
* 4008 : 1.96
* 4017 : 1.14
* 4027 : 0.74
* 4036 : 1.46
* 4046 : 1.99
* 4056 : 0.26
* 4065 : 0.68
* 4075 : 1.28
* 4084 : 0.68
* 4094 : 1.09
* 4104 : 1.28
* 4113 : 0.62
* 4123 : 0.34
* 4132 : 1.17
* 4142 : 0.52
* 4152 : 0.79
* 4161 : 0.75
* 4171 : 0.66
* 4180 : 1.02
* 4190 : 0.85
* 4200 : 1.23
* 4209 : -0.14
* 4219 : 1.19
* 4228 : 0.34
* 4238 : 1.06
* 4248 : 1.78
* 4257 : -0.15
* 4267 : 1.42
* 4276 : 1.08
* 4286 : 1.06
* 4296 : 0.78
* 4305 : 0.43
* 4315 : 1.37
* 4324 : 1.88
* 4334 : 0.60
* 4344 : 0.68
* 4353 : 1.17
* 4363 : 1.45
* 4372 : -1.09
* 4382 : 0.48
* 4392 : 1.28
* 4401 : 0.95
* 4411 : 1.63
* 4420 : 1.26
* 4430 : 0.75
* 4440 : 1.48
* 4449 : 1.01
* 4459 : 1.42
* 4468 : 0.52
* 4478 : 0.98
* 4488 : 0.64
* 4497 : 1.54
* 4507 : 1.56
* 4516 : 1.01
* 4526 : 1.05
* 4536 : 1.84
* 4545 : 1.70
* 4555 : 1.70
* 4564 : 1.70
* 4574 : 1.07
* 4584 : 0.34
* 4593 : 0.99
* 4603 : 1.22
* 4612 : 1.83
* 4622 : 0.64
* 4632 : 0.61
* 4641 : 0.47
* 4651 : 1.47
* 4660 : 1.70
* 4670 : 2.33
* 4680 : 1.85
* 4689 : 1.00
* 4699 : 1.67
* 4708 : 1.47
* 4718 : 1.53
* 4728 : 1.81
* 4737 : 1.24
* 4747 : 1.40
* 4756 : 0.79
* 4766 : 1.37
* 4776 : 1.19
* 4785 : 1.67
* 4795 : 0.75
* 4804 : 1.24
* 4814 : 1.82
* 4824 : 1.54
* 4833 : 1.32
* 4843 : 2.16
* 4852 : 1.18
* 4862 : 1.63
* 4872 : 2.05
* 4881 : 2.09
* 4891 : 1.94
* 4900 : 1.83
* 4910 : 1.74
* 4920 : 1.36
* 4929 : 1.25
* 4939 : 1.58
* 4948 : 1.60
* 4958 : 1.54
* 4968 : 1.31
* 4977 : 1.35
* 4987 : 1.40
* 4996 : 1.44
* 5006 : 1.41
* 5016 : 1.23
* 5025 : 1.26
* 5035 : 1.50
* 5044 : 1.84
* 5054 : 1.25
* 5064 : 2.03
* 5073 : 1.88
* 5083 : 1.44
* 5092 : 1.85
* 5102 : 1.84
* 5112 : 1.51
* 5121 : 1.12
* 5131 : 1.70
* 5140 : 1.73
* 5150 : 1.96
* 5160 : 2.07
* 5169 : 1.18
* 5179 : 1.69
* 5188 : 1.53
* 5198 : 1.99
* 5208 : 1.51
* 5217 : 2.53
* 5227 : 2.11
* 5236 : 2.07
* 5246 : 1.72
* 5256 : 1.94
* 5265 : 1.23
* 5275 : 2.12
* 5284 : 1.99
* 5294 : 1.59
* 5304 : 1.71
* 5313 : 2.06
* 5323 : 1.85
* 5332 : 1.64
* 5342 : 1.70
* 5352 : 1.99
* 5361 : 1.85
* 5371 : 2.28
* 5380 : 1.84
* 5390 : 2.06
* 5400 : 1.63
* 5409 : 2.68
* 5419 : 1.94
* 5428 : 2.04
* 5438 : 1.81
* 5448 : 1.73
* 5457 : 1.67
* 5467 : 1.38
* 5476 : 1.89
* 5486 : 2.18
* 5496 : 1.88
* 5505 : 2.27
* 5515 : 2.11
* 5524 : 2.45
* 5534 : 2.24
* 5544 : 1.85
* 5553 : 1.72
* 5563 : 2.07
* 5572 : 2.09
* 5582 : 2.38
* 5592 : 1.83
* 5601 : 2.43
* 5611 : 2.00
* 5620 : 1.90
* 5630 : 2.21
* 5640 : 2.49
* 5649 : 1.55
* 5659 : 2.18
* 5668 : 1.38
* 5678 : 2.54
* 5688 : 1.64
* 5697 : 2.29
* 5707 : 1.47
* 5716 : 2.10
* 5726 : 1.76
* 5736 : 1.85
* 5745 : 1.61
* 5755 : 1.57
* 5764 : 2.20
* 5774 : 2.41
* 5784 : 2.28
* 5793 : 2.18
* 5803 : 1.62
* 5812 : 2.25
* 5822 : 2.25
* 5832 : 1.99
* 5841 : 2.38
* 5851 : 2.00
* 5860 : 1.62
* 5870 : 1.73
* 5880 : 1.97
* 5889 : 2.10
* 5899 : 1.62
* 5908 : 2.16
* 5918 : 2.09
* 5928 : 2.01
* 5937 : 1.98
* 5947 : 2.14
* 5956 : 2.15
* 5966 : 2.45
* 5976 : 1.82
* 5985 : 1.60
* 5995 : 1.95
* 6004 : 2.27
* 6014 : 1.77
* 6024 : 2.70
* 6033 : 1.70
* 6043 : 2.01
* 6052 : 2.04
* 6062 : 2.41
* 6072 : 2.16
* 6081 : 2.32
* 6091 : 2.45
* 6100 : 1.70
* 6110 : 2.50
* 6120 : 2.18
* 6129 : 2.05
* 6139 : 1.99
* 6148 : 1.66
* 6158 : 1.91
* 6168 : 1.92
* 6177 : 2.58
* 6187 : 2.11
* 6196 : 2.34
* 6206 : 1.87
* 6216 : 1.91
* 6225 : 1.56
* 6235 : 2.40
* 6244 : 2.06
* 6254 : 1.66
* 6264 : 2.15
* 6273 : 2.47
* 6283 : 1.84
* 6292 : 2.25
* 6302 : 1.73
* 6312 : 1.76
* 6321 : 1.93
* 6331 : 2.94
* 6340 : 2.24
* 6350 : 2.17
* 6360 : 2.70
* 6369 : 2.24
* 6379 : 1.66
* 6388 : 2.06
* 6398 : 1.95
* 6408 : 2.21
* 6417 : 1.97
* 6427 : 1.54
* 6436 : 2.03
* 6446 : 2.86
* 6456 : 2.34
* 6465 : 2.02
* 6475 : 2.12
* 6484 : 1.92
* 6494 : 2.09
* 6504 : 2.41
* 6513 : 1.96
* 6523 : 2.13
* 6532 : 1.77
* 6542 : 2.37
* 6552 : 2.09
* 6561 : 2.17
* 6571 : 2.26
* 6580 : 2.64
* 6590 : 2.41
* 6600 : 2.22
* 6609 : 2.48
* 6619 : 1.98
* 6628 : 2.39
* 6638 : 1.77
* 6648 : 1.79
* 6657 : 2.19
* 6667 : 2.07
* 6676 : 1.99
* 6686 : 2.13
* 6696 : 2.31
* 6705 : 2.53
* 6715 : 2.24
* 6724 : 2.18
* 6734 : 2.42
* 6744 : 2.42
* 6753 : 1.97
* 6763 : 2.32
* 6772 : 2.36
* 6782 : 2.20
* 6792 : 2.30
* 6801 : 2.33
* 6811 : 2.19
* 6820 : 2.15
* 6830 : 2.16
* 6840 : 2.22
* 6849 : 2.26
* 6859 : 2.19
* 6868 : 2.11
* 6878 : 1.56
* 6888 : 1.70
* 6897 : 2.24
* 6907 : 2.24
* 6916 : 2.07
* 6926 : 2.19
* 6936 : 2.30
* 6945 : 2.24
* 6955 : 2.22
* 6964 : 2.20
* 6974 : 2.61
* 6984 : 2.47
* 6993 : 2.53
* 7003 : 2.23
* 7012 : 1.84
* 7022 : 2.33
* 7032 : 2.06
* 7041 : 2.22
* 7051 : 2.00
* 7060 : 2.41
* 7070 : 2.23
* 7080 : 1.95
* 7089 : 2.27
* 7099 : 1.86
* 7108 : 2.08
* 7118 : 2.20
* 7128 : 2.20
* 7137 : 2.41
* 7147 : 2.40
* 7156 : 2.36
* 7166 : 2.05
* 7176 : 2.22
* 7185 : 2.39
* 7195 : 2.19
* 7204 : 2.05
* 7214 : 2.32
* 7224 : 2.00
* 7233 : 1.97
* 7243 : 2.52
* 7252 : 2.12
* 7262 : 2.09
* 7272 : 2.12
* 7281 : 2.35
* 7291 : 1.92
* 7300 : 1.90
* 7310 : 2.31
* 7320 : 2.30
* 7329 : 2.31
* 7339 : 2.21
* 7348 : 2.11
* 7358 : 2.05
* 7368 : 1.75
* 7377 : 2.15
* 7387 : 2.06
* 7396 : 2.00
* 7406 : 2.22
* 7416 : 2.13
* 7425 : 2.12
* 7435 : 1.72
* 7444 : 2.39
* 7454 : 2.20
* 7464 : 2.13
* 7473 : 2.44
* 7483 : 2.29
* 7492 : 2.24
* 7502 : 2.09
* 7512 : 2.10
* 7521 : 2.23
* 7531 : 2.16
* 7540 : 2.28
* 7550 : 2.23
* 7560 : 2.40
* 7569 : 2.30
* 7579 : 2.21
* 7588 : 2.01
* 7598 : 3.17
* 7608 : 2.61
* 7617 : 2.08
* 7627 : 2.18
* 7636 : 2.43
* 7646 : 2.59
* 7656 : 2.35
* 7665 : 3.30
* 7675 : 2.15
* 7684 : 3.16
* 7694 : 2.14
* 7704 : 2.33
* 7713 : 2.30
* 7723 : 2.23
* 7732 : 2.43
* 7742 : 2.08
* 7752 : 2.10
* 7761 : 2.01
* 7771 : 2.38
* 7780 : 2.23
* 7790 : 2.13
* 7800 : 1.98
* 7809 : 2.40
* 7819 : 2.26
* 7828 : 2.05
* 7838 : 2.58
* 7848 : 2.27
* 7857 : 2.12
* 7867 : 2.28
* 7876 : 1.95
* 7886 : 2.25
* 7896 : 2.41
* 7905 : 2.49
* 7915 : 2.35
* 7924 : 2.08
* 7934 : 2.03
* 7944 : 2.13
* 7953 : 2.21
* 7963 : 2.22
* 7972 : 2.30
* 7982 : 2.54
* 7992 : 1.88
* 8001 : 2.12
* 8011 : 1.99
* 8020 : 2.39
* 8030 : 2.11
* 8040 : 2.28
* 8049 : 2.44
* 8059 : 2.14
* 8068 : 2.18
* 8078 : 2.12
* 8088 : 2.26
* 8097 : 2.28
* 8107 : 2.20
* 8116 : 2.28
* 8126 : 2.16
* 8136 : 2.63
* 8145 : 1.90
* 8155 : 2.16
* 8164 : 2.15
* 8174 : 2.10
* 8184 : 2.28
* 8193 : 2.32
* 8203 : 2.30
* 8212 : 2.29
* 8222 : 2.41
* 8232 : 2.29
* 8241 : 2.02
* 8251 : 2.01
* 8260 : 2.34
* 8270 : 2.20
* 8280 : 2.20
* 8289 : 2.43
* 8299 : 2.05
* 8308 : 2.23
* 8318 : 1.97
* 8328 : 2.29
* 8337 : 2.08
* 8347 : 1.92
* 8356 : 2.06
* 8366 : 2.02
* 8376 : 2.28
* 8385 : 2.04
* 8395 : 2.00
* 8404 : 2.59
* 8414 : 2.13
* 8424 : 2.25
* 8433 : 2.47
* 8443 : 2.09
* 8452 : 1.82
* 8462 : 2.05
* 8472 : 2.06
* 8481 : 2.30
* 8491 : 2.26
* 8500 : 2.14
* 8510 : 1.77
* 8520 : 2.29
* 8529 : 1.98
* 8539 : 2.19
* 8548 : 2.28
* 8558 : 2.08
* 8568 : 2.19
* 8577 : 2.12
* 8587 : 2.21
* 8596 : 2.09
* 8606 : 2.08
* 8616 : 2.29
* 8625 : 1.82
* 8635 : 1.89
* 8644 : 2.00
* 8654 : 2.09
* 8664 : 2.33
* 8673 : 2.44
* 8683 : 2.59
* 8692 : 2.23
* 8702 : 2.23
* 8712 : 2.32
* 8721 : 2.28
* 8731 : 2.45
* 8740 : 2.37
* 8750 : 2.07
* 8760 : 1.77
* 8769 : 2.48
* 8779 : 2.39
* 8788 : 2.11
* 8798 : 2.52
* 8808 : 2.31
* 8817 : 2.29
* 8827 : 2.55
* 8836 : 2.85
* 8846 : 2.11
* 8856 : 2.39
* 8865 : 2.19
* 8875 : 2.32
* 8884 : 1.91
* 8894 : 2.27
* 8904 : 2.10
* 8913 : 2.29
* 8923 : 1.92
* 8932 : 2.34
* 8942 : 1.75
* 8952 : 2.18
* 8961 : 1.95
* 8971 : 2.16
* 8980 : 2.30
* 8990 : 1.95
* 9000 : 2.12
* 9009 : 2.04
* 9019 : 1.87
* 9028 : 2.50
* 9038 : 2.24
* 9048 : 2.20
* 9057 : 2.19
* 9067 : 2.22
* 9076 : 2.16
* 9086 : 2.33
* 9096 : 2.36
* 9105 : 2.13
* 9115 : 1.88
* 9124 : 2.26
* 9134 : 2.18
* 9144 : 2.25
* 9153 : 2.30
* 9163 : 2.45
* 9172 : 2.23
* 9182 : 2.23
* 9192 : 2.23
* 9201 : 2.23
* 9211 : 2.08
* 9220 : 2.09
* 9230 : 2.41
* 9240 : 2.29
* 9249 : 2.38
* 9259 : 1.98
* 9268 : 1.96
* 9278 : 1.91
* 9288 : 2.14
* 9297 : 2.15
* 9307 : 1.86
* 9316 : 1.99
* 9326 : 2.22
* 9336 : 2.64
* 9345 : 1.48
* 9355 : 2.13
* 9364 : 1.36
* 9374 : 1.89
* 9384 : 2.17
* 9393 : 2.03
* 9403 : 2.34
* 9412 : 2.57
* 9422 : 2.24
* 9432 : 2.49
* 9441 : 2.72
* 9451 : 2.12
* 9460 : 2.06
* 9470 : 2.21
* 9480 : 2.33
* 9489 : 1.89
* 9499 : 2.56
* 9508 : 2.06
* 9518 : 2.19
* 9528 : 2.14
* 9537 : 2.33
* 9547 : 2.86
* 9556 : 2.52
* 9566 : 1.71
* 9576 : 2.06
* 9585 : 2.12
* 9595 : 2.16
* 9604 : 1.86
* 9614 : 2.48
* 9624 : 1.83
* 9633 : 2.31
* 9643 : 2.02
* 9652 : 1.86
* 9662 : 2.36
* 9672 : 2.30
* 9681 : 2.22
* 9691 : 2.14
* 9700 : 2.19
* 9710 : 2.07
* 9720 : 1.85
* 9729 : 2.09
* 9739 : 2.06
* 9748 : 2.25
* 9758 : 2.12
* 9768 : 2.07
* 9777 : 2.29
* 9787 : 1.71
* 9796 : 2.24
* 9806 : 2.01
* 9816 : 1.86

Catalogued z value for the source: 0.167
